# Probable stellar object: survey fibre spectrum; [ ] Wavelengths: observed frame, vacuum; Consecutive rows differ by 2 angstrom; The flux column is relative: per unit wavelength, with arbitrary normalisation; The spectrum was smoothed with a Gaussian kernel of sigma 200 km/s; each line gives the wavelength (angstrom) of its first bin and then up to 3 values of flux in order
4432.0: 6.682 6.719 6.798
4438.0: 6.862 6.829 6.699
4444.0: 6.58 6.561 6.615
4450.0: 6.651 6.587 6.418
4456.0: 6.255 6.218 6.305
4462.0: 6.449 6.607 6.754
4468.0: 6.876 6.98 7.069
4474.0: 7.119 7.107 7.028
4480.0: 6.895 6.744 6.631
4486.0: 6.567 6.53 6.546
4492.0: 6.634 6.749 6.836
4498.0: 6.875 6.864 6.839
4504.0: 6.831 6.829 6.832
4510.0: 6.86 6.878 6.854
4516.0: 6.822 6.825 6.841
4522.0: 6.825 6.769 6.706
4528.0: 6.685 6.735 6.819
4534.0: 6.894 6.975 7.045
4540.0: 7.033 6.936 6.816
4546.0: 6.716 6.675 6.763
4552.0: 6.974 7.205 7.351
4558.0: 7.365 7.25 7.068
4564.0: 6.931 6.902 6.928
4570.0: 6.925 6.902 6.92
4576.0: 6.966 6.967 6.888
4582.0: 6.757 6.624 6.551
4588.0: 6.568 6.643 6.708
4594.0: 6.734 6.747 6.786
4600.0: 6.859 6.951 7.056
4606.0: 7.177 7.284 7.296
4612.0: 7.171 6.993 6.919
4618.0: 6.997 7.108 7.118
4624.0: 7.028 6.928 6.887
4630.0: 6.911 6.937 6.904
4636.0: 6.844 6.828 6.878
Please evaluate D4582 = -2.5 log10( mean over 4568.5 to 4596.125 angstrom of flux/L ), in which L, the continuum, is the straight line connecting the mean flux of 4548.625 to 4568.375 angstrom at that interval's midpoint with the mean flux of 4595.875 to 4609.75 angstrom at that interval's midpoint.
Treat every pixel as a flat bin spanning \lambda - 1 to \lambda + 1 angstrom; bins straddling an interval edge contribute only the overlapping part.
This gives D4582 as 0.04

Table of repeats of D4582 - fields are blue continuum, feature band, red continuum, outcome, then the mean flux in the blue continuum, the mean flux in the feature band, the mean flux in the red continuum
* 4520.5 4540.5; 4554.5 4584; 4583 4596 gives -0.05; 6.84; 7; 6.65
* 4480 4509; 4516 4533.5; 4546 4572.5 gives 0.01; 6.74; 6.78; 7.01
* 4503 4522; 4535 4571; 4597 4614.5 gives -0.01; 6.84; 6.99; 7.07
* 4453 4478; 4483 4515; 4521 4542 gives 0.00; 6.69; 6.76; 6.85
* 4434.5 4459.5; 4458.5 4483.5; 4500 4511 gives -0.02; 6.59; 6.81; 6.84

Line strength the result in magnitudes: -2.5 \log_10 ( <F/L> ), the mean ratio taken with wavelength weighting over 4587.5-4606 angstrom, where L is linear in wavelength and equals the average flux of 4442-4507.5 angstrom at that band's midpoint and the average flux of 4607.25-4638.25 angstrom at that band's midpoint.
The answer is 0.02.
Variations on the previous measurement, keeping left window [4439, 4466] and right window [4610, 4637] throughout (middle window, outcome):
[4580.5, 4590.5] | 0.040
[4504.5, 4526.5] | -0.020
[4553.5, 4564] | -0.062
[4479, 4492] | -0.005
